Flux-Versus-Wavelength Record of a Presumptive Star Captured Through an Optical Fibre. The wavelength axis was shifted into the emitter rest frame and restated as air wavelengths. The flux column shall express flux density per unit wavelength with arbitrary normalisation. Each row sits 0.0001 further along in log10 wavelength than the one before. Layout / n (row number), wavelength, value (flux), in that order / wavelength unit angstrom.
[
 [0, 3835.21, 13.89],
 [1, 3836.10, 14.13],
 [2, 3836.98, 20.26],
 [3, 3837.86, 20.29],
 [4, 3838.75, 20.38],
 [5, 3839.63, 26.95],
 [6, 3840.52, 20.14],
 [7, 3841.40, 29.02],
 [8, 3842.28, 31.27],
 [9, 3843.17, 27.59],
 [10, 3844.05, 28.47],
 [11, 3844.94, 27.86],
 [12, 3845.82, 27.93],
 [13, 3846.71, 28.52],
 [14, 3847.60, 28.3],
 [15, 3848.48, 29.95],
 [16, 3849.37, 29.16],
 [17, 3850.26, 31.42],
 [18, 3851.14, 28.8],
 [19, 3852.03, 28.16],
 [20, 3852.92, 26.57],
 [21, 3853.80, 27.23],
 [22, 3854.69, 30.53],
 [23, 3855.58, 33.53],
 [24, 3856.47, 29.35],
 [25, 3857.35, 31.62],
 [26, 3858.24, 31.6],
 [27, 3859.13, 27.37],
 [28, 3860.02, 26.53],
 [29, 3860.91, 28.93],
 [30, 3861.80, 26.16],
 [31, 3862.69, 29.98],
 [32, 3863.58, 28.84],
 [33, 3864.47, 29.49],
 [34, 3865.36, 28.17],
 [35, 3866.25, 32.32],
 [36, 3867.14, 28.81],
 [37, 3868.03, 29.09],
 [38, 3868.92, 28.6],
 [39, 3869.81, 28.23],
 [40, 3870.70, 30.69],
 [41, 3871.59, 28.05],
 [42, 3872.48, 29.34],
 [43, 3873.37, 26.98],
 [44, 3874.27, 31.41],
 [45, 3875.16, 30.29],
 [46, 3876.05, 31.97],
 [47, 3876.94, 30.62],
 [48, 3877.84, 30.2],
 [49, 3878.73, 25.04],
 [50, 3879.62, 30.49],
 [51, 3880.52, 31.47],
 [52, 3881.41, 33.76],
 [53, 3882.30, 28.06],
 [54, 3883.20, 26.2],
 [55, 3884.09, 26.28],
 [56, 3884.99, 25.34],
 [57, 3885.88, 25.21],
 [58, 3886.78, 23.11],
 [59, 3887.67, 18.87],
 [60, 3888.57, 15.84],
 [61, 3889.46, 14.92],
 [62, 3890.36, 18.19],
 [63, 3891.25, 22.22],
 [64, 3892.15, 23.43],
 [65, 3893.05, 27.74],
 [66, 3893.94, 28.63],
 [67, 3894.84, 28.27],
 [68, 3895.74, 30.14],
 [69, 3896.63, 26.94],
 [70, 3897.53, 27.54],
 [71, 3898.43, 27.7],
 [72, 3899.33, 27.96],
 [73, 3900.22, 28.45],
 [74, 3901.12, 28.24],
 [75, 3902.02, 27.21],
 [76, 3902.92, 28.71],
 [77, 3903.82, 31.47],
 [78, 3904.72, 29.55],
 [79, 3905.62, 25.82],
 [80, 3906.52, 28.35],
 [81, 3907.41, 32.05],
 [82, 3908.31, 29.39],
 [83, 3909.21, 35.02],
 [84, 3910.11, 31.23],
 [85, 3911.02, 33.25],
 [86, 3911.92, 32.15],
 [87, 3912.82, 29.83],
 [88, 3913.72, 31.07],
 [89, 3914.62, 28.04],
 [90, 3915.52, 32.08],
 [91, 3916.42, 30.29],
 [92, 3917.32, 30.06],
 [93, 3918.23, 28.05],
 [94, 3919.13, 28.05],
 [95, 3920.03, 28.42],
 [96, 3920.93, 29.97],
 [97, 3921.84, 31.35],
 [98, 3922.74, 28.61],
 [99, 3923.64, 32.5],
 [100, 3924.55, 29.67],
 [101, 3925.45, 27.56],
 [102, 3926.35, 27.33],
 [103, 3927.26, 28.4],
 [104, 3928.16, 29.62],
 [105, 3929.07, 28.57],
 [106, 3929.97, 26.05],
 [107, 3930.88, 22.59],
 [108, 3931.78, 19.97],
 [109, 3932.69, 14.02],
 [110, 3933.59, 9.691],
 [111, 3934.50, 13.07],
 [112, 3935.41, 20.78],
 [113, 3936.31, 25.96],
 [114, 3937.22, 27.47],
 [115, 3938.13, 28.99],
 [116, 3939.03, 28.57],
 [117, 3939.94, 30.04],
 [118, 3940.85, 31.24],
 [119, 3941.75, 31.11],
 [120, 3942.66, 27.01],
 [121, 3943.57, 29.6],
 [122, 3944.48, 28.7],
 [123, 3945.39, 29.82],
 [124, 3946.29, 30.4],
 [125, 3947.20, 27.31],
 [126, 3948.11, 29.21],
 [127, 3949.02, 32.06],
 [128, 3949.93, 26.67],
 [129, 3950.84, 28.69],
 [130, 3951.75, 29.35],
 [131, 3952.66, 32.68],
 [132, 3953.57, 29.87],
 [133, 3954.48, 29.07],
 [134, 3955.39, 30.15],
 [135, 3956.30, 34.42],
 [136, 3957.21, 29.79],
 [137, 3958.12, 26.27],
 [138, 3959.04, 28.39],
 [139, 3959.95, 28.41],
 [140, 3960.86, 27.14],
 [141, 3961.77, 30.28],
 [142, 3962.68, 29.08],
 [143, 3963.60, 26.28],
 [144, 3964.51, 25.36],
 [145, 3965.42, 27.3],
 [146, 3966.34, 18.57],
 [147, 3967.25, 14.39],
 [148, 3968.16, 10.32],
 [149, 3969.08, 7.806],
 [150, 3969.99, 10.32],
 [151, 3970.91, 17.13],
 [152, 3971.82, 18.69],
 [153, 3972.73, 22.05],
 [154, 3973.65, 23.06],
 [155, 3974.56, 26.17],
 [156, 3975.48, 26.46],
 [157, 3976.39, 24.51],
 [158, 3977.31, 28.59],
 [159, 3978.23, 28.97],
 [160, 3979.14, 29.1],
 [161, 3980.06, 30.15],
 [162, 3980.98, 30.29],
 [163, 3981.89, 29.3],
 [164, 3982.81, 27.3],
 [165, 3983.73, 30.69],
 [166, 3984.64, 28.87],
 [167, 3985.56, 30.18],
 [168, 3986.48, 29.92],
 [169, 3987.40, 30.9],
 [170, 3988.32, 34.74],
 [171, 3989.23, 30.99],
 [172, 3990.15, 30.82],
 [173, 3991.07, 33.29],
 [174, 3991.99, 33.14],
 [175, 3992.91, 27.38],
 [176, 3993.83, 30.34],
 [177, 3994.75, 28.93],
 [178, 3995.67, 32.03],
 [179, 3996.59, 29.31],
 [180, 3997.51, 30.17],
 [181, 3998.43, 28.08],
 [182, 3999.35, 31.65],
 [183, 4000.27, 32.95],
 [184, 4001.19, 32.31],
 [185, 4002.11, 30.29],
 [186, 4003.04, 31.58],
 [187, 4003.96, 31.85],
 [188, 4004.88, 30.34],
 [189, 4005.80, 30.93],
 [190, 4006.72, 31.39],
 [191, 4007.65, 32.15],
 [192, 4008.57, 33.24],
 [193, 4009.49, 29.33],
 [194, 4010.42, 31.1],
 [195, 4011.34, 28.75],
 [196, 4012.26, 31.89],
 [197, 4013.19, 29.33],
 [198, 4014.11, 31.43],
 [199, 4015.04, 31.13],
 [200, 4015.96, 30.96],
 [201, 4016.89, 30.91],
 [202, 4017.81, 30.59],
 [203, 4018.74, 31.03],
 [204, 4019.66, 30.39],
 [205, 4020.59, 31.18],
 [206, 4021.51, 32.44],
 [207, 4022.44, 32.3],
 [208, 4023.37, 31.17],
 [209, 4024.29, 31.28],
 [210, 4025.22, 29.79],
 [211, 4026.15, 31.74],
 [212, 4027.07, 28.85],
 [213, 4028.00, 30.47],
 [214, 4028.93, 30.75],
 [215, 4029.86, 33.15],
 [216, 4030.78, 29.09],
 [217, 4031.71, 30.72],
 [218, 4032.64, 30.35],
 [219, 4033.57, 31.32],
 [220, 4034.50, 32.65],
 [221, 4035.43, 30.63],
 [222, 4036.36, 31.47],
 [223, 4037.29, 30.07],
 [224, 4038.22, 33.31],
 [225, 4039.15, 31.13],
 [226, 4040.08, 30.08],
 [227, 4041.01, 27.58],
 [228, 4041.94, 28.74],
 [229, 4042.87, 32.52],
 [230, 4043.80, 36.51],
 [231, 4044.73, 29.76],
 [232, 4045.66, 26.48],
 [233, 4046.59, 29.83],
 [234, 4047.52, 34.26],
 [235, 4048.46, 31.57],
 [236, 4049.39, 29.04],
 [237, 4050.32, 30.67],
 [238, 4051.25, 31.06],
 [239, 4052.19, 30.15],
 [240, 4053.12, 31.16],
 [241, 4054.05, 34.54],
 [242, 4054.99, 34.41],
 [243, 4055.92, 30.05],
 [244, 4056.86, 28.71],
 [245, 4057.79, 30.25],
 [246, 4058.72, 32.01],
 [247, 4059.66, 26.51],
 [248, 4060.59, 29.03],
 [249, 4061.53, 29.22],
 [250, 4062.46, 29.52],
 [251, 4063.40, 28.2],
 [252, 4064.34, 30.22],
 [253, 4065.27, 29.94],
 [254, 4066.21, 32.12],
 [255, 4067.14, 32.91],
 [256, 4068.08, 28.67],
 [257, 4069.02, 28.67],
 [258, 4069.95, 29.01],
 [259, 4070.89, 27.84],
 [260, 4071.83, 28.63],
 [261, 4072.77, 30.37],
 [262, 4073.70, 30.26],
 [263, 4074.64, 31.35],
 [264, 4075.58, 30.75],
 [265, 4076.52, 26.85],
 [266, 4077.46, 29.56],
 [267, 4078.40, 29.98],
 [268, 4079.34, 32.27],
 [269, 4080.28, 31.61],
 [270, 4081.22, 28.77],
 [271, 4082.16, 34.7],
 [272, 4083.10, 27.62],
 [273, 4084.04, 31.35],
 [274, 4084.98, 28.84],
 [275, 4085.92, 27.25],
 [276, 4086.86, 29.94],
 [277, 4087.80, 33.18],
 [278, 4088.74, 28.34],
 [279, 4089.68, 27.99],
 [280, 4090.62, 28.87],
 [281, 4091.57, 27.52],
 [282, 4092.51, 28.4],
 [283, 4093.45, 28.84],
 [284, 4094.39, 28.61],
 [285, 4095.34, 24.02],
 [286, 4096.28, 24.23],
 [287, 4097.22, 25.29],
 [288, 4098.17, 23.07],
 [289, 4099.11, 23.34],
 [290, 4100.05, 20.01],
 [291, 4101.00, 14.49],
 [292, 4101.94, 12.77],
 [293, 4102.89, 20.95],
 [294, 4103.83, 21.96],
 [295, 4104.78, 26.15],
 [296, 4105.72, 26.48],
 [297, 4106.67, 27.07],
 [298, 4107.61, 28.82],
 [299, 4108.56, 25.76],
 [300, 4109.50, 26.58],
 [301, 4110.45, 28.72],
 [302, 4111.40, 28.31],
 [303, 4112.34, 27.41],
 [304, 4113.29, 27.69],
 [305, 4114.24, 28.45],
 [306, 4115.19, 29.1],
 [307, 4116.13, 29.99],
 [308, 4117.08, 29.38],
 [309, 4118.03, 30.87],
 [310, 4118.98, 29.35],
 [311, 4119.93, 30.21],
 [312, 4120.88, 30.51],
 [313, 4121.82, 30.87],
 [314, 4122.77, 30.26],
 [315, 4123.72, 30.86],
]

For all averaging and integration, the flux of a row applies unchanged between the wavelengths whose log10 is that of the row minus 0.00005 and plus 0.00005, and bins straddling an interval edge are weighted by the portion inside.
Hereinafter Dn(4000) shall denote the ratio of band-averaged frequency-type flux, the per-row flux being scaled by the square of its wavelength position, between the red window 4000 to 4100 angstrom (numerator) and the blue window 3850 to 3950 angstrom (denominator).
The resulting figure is 1.16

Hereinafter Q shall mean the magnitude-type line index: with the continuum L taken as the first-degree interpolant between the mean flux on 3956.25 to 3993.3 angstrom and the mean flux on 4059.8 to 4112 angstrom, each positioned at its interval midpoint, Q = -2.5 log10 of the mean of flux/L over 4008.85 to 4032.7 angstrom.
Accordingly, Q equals -0.15 mag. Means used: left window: 26.2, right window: 27.7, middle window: 30.8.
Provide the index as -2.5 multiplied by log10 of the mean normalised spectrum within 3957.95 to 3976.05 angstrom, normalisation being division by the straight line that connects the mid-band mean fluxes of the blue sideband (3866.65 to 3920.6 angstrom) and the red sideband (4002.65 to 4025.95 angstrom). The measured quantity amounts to 0.33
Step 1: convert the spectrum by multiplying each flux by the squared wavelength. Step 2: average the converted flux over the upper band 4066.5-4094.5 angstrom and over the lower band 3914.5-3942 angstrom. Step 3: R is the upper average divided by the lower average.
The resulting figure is 1.20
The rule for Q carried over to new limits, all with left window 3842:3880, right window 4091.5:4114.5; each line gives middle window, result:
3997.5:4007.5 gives -0.17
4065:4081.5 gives -0.18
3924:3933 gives 0.10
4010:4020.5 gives -0.16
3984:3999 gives -0.14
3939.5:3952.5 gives -0.07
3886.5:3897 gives 0.23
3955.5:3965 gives -0.04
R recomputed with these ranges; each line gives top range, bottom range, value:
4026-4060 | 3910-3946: 1.19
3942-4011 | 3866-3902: 1.09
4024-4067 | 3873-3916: 1.19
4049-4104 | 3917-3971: 1.16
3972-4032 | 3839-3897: 1.16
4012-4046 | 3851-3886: 1.15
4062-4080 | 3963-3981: 1.42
